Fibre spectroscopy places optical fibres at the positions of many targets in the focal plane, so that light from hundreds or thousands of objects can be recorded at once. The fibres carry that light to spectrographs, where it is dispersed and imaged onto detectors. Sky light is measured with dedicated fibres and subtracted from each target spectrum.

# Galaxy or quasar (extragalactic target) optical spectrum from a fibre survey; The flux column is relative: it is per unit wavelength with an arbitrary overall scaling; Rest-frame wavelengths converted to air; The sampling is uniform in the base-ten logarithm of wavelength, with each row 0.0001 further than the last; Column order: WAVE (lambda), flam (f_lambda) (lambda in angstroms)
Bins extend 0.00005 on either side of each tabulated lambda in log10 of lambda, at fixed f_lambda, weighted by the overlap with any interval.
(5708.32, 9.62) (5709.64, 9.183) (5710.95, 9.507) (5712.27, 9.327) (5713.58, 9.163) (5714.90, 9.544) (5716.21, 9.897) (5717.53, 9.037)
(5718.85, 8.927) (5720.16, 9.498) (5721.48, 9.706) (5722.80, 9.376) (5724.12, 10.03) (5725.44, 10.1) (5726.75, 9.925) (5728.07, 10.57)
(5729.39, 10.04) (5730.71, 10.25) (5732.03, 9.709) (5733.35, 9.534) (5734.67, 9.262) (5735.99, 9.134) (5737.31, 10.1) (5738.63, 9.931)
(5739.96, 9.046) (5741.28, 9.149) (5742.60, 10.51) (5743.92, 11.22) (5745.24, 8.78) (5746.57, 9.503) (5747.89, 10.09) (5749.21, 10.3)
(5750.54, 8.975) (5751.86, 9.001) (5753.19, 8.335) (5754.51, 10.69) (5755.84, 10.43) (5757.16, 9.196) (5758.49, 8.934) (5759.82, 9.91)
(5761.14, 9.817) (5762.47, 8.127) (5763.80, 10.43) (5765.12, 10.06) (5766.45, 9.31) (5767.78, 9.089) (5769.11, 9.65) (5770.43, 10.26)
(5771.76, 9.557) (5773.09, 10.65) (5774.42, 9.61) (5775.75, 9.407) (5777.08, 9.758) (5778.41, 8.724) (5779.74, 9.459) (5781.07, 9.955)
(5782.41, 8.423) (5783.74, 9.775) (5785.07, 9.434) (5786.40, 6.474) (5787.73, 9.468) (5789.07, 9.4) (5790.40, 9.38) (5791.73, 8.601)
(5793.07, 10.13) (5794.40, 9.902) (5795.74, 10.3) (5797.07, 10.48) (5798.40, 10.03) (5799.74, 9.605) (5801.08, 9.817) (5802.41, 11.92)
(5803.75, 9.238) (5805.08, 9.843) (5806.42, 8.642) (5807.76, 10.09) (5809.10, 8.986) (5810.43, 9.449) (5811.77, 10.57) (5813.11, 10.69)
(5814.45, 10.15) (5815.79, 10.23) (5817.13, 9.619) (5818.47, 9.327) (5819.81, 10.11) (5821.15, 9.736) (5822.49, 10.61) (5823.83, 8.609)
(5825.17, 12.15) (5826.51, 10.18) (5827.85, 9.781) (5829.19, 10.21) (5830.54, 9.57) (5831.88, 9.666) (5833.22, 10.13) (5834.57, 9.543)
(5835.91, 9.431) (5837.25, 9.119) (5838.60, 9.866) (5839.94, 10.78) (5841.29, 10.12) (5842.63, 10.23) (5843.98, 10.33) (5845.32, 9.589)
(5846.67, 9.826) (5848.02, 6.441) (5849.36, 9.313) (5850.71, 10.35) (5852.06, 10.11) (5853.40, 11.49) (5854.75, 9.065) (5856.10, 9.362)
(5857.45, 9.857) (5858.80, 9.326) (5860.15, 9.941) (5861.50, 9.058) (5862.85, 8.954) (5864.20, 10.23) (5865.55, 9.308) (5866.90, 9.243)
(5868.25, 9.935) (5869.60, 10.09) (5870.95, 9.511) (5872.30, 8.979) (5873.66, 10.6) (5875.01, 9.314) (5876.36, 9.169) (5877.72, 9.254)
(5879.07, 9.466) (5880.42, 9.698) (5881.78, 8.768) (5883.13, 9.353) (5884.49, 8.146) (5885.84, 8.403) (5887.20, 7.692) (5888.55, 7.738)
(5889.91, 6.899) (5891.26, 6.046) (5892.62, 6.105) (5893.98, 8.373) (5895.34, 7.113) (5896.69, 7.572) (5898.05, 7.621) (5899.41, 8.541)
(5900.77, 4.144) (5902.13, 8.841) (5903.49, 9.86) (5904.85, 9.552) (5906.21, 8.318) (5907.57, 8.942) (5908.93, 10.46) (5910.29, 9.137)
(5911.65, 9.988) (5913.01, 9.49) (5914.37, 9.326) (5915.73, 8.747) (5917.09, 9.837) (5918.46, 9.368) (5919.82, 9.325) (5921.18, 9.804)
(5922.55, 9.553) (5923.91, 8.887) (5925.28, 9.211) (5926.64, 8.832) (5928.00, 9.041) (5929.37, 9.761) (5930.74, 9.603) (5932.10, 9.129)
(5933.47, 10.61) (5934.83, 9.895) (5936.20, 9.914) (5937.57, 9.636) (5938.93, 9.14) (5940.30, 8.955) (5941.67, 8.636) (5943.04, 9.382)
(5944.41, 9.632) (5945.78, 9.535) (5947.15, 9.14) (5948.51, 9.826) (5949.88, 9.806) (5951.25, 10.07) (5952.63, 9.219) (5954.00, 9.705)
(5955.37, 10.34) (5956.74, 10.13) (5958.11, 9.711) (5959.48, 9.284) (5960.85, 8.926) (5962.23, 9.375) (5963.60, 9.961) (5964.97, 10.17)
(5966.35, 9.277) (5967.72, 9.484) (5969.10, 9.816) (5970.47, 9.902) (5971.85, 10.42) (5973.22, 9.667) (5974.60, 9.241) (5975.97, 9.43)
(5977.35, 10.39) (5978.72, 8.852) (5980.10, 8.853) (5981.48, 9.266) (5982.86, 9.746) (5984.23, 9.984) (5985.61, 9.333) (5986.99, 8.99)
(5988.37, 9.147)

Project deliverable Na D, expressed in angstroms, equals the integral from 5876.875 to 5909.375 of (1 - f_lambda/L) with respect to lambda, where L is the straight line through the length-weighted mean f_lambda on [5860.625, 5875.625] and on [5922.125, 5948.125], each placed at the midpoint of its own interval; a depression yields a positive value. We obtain 4.5 angstroms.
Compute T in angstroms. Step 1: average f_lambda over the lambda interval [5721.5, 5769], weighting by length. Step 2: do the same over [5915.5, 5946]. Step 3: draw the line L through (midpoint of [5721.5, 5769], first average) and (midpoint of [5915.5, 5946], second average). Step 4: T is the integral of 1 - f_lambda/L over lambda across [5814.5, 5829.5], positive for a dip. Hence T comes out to -0.8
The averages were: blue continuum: 9.68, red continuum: 9.42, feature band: 10.1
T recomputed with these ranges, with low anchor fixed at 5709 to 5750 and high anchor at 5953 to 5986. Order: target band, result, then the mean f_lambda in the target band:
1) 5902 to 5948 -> 1.15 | 9.41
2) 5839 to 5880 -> 0.07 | 9.64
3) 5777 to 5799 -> 0.67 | 9.38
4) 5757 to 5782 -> 0.28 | 9.57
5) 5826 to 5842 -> -0.33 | 9.87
